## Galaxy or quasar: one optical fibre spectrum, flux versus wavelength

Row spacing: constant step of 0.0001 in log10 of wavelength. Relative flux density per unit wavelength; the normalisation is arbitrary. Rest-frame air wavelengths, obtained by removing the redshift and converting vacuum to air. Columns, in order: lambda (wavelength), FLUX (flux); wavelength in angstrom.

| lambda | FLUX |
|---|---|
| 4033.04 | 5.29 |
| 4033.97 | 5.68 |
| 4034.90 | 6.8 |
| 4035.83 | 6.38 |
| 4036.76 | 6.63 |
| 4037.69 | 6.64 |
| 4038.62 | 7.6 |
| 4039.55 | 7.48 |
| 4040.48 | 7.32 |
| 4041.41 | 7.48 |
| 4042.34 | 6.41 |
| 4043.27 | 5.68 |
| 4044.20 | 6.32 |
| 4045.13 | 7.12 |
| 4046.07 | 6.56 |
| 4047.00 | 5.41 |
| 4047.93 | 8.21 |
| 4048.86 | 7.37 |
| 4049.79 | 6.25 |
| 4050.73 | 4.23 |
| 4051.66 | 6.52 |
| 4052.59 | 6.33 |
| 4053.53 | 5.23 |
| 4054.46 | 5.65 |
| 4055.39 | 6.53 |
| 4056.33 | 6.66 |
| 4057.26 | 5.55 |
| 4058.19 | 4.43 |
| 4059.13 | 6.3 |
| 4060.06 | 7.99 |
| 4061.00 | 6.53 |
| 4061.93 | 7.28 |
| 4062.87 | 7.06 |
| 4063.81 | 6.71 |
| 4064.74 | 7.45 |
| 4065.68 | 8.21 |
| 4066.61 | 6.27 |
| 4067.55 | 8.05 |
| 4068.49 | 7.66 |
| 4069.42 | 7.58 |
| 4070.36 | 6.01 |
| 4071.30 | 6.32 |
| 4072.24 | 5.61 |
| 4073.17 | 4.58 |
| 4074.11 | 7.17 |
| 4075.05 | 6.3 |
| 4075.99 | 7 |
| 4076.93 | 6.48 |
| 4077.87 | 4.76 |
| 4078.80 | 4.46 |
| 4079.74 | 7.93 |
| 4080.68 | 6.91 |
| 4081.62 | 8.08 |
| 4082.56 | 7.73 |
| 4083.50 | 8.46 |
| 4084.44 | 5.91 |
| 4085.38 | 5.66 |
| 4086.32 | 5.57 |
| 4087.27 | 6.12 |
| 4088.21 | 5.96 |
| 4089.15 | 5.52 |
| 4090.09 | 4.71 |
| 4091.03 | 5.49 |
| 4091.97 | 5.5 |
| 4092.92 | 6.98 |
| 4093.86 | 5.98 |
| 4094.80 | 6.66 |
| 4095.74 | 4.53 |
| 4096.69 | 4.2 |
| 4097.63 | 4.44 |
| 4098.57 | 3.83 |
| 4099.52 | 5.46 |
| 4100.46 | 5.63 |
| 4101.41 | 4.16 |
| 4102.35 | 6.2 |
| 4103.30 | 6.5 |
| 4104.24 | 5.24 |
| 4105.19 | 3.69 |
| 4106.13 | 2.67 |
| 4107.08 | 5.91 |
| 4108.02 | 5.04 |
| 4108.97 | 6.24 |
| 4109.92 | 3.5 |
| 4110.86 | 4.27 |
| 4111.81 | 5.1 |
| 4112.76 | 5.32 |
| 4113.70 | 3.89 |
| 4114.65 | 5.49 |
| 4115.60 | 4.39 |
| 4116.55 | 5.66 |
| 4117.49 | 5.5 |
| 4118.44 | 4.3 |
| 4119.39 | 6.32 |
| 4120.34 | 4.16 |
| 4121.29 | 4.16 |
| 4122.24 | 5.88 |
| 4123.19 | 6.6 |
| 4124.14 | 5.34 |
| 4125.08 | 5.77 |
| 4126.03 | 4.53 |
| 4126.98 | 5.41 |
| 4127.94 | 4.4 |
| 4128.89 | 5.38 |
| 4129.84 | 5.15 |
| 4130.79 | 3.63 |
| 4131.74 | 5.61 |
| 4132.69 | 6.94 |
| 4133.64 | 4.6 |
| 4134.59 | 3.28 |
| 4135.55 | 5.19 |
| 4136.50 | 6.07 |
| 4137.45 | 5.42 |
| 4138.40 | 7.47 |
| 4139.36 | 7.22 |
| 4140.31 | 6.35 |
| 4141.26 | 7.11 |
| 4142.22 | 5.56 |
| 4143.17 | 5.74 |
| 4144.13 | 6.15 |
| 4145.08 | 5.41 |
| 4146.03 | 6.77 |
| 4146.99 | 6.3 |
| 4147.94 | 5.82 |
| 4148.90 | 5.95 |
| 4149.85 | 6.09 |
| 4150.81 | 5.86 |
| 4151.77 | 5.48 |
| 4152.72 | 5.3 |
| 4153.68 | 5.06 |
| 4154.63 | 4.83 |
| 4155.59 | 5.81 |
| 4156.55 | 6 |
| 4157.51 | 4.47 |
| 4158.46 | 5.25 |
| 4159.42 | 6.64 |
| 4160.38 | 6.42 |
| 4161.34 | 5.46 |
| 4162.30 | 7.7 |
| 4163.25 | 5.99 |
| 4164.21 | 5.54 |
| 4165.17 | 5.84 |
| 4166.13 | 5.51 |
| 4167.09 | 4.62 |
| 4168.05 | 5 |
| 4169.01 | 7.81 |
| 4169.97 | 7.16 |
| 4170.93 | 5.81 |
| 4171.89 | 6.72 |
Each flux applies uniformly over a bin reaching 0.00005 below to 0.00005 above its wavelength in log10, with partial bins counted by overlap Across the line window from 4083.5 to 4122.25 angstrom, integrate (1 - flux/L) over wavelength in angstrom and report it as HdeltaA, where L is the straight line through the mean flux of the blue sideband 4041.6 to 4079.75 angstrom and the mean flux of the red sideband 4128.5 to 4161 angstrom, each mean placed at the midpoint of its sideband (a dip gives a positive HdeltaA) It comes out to 5.63 angstrom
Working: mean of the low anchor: 6.43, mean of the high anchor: 5.72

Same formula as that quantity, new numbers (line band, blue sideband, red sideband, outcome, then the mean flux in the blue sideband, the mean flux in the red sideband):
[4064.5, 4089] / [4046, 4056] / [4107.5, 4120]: -3.8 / 6.2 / 5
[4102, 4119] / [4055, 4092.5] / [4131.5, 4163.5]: 3.4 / 6.46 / 5.86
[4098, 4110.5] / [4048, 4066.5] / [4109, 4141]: 1.6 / 6.47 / 5.25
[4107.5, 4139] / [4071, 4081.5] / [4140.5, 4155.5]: 4.2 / 6.2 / 5.84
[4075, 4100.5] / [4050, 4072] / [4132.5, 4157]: 1.5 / 6.53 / 5.82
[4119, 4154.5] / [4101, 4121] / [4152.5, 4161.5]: -2.2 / 4.93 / 5.53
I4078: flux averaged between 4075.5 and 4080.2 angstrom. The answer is 6.13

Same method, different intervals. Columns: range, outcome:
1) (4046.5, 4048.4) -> 6.83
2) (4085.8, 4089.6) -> 5.78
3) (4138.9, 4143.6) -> 6.41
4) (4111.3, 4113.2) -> 5.17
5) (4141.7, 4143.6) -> 5.67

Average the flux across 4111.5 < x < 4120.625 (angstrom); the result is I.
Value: 5.03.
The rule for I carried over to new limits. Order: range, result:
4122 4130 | 5.38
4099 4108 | 5.04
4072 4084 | 6.6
